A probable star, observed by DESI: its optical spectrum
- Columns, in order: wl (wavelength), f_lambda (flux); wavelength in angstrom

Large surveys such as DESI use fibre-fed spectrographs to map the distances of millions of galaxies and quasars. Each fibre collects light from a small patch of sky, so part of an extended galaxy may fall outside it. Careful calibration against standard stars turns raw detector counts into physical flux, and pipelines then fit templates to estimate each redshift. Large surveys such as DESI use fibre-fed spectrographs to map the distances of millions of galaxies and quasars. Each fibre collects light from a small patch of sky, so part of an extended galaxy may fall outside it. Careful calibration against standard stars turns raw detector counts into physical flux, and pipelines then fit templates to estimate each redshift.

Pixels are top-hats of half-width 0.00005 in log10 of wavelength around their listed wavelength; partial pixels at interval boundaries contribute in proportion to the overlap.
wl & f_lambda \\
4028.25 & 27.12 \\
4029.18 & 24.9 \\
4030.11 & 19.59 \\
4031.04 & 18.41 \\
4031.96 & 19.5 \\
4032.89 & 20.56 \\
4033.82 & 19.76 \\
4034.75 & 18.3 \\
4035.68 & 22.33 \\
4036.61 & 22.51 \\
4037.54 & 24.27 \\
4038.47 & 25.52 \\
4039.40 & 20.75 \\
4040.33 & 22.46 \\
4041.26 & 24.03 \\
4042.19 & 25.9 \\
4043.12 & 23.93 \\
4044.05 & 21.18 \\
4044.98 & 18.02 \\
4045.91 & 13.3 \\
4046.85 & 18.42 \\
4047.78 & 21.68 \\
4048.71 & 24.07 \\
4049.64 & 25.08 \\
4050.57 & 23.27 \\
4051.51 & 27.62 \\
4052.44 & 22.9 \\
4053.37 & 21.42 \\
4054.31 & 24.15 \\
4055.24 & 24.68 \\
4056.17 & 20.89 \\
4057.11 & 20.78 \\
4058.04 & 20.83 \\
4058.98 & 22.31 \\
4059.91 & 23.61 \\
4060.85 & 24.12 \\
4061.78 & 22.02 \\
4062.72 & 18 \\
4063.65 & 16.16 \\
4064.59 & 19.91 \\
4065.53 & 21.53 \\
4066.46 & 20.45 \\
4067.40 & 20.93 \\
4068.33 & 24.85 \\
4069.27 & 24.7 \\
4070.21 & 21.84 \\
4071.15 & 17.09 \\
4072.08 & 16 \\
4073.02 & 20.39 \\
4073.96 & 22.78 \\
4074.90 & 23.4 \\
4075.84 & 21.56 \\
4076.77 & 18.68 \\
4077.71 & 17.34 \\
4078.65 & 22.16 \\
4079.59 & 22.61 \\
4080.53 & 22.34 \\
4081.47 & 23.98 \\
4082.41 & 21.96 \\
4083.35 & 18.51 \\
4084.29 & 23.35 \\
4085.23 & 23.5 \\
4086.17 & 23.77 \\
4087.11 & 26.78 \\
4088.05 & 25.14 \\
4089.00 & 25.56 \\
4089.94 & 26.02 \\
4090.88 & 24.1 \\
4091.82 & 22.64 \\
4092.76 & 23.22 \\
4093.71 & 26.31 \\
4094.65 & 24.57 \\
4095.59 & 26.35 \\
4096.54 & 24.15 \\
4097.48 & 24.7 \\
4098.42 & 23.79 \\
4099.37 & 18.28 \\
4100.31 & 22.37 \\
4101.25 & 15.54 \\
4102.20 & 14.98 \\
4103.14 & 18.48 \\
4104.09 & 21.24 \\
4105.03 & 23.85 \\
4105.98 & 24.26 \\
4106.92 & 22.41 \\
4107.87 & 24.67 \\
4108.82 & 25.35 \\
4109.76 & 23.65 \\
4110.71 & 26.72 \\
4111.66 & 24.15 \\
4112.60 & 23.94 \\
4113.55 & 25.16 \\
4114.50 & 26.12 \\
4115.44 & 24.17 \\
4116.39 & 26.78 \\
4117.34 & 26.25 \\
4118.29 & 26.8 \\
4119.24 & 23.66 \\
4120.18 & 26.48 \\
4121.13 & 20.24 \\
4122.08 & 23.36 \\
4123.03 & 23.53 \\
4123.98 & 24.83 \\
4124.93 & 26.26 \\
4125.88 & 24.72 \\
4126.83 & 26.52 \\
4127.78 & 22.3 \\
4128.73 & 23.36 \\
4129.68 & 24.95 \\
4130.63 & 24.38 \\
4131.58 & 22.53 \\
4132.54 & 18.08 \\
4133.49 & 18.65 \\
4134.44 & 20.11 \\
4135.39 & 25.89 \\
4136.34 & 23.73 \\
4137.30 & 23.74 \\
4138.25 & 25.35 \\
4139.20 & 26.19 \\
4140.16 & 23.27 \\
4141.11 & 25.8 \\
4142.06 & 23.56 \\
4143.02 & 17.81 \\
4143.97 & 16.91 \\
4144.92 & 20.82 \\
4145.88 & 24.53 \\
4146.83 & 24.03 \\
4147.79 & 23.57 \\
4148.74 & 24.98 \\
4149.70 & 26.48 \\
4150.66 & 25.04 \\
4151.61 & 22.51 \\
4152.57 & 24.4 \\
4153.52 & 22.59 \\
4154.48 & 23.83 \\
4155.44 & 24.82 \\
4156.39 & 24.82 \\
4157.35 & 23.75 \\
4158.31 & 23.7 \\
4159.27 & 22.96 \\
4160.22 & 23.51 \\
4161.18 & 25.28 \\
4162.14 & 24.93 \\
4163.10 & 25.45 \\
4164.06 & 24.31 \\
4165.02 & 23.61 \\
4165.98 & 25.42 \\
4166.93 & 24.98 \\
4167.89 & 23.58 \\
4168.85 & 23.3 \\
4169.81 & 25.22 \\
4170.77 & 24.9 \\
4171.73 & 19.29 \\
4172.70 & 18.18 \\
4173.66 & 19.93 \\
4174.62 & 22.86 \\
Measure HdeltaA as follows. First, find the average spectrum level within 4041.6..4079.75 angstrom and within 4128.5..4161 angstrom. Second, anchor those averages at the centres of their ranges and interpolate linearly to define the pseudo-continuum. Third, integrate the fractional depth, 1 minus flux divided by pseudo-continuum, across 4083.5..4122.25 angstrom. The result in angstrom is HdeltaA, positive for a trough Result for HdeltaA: -2.3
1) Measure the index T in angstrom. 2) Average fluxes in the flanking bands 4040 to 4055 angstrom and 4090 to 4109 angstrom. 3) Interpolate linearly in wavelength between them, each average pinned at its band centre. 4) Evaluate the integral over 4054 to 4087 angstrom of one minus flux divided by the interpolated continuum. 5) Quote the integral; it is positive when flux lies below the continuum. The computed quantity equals 1.42 angstrom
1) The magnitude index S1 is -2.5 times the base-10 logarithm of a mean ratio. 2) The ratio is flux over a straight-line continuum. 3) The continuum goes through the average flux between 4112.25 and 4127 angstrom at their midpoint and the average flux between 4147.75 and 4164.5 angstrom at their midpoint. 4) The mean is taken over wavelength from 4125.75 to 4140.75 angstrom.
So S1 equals 0.06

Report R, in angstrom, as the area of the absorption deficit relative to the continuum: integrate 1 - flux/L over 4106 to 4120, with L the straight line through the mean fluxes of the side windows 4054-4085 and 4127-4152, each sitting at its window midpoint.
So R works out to -1.61 angstrom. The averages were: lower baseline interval 21.3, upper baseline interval 23.1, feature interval 25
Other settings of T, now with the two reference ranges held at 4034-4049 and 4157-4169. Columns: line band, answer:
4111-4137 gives -0.65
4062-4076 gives 0.98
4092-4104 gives 0.49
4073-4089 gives 0.05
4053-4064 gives 0.16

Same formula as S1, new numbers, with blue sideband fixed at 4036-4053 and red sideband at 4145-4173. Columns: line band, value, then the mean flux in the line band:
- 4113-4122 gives -0.07 mag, 25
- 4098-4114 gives 0.05 mag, 22.3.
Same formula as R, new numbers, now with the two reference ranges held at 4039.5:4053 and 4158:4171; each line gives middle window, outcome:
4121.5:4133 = 0.0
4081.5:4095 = -0.6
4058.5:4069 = 0.6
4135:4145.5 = 0.4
